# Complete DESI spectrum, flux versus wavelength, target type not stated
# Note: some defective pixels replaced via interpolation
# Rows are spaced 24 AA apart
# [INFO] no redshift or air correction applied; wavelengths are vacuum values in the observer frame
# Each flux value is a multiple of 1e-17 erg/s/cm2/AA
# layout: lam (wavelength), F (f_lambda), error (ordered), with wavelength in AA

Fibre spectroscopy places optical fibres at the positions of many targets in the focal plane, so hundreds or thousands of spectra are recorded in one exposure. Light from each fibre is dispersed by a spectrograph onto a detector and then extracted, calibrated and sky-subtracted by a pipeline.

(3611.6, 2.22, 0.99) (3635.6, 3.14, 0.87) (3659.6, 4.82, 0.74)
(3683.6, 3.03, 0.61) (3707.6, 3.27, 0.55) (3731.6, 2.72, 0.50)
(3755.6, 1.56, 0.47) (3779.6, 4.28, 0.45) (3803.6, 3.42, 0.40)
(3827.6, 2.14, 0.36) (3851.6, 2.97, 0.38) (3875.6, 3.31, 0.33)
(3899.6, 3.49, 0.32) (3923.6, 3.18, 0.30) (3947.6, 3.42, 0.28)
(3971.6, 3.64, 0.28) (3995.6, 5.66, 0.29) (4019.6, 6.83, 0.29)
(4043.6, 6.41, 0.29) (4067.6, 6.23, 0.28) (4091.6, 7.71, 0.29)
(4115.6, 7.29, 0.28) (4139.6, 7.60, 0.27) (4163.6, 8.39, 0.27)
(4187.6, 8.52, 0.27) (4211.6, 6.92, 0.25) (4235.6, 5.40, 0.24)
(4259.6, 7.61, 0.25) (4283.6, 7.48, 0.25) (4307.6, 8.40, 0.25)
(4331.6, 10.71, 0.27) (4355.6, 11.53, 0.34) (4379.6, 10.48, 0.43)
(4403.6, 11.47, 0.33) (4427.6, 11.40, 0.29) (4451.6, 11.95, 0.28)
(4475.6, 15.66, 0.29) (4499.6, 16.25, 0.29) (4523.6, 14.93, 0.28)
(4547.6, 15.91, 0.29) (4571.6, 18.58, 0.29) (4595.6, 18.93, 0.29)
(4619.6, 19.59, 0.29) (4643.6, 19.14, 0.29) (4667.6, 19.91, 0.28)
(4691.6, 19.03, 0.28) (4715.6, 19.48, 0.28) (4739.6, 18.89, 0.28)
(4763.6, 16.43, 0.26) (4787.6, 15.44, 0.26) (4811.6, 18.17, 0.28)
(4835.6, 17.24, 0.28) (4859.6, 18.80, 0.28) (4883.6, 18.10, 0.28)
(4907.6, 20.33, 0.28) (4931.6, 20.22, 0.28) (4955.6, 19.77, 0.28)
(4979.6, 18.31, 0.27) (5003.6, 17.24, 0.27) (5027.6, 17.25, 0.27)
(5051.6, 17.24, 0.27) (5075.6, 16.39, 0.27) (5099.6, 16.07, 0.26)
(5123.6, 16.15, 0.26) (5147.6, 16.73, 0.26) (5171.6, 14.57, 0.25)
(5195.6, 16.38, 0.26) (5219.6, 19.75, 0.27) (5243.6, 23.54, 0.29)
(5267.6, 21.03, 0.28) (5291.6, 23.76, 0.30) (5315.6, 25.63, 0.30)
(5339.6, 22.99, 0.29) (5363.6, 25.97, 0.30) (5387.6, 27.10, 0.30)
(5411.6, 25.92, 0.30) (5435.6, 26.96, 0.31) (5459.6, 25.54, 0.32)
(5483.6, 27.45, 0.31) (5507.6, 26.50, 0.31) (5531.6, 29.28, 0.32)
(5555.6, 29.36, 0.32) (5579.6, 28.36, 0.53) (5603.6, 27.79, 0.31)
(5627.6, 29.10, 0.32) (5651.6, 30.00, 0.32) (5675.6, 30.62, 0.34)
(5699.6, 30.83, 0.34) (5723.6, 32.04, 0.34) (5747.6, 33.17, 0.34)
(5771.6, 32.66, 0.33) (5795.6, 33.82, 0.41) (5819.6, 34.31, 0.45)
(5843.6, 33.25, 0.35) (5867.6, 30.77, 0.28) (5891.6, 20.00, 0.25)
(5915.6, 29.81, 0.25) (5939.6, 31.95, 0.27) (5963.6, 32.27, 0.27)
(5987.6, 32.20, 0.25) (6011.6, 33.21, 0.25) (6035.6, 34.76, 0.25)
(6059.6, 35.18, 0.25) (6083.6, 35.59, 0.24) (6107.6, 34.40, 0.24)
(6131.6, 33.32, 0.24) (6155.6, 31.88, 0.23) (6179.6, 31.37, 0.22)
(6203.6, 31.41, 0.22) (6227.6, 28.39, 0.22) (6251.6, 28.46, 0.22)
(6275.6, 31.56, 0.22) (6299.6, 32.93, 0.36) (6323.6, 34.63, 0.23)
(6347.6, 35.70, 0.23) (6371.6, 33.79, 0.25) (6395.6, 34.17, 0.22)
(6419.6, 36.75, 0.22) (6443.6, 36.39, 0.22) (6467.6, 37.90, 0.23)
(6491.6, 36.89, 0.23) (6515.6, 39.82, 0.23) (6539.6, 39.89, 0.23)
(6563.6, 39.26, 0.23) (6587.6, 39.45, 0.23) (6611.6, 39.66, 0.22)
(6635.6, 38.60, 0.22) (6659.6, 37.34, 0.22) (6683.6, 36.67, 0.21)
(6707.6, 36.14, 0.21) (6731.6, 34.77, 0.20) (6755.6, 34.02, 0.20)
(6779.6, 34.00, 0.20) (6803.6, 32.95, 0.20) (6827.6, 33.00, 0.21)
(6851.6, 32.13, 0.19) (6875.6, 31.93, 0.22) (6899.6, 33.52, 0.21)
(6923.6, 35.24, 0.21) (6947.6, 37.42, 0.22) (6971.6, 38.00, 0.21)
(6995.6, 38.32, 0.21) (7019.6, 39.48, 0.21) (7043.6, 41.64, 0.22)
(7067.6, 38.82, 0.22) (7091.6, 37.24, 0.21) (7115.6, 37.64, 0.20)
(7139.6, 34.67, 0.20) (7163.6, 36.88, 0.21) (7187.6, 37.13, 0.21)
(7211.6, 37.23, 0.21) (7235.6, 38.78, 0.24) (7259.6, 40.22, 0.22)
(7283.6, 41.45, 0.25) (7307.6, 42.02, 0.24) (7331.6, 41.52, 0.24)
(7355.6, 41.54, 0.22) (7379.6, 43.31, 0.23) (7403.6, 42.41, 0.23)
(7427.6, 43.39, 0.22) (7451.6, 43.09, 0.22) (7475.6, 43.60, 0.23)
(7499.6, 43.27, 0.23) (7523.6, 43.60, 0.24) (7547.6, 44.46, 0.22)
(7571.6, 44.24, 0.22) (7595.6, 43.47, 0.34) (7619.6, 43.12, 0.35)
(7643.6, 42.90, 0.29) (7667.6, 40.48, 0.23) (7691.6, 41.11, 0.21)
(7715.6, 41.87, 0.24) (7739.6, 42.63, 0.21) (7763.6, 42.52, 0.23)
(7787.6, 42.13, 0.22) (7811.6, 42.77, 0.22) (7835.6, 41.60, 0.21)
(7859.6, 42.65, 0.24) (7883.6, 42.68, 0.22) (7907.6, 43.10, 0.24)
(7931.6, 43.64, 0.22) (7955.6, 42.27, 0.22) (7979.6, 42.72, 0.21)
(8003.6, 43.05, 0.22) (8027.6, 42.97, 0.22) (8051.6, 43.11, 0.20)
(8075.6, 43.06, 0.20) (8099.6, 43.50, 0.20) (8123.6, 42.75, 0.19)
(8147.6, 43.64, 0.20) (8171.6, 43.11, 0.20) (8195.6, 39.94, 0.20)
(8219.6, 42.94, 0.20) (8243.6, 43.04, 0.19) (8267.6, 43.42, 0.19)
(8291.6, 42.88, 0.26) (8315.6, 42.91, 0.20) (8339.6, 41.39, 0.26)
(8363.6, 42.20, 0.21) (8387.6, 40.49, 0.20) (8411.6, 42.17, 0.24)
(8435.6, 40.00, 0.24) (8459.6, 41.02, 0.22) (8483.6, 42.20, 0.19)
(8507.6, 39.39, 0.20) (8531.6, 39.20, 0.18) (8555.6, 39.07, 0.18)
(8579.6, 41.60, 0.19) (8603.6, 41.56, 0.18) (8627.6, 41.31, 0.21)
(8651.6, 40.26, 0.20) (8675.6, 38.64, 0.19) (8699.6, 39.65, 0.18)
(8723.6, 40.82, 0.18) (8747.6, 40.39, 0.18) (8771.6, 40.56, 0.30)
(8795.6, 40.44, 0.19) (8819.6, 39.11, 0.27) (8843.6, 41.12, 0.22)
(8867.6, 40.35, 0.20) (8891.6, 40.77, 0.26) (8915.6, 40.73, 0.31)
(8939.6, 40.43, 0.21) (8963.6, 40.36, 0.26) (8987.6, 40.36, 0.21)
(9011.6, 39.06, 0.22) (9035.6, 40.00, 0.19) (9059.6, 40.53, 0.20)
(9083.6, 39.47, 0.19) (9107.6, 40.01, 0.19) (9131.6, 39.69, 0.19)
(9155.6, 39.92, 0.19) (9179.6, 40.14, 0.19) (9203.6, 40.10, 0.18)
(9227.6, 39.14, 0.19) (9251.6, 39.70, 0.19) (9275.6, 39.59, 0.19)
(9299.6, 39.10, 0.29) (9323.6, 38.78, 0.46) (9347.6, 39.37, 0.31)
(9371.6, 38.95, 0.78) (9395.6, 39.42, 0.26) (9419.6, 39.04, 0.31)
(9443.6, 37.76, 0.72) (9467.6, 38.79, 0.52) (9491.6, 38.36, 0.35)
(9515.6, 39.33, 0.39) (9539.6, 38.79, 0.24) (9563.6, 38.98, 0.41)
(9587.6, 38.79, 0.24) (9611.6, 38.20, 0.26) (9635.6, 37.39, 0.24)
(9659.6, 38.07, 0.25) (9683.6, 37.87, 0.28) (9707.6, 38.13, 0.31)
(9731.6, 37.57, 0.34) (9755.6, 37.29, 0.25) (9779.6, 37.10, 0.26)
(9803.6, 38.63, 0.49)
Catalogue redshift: 0.00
